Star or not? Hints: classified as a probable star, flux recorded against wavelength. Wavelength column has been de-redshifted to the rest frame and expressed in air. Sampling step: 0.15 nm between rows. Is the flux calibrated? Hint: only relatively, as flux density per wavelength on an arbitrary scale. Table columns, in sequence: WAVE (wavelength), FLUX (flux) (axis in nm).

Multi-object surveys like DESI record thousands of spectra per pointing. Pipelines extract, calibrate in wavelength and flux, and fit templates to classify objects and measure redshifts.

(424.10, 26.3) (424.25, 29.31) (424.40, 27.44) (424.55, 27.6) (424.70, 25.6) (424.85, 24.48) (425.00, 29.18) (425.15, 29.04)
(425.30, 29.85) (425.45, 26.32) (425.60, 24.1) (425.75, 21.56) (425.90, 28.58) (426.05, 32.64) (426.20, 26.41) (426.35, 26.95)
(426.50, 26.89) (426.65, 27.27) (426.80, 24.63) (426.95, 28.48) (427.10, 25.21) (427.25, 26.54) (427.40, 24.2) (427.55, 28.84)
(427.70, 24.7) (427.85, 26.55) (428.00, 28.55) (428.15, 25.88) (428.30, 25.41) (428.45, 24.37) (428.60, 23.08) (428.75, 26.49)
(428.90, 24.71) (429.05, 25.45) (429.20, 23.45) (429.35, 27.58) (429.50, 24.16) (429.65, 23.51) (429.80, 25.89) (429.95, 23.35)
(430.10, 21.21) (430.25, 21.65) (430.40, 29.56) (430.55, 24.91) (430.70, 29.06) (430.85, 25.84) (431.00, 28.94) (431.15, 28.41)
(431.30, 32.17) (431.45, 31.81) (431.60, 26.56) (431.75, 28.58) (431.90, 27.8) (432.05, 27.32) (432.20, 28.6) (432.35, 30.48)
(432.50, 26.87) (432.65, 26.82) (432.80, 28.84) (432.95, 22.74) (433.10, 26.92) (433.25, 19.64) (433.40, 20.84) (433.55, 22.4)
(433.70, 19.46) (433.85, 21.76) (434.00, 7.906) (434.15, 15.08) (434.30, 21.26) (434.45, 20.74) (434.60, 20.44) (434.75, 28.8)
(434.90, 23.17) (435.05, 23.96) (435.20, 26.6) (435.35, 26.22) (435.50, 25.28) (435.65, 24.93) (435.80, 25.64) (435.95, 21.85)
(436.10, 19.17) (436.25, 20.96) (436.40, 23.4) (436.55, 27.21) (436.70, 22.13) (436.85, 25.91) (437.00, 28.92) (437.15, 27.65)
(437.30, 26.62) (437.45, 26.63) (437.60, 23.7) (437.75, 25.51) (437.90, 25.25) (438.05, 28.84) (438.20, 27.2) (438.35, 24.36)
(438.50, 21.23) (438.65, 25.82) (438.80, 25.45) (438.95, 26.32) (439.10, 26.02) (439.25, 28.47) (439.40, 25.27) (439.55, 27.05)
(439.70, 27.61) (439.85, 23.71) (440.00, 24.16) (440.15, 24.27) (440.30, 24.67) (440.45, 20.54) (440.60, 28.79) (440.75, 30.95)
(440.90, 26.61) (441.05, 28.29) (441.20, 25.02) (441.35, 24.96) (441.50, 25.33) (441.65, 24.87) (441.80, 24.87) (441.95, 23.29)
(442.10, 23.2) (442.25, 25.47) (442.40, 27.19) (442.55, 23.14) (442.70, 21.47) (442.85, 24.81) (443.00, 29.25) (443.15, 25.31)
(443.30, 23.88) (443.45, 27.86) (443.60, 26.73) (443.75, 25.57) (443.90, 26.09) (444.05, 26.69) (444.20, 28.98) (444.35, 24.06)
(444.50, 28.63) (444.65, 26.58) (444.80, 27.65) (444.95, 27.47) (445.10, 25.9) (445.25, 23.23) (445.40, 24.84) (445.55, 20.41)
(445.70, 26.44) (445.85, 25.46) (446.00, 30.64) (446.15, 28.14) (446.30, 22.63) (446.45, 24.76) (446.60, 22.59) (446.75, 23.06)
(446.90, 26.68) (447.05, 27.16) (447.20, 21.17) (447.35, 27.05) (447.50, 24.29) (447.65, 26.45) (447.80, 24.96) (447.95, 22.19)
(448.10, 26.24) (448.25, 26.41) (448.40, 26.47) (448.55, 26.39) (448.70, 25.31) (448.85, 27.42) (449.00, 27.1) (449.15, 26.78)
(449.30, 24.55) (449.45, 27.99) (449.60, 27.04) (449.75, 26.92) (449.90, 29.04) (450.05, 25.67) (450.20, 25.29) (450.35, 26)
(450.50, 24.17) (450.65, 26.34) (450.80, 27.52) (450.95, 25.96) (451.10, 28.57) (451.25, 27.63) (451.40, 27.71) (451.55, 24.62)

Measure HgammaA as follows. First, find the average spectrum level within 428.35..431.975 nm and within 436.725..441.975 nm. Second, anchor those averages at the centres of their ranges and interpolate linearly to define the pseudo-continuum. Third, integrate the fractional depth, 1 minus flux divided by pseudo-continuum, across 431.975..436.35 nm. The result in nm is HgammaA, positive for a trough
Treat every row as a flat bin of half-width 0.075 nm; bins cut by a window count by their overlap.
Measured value 0.46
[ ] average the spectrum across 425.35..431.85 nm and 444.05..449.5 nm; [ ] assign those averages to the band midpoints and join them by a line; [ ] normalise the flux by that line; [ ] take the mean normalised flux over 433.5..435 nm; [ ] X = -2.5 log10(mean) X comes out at 0.28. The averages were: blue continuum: 26.3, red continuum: 25.7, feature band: 20.1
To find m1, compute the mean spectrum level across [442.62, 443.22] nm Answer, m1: 25.2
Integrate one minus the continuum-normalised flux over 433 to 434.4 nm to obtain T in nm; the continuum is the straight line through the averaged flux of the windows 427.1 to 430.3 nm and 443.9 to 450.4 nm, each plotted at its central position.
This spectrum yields 0.32 nm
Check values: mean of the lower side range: 25.1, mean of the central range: 19.6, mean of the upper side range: 25.9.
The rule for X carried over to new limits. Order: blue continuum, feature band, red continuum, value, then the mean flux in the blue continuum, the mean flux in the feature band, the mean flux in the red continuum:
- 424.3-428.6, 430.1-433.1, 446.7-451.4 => -0.04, 26.6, 27.6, 26.1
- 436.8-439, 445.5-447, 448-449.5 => 0.05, 26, 25.2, 26.4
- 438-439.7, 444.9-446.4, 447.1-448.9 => 0.00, 26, 25.5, 25.4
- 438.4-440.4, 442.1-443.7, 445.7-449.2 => 0.00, 25.3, 25.4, 25.6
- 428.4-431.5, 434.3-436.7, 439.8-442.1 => 0.08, 25.9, 23.8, 25.3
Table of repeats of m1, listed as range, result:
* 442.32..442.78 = 24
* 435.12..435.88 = 25.7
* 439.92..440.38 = 24.3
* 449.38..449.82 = 27.3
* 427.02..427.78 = 25.9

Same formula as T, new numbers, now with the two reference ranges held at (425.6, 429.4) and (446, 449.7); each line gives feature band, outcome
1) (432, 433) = -0.06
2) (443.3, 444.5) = -0.04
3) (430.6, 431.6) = -0.12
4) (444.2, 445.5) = -0.02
